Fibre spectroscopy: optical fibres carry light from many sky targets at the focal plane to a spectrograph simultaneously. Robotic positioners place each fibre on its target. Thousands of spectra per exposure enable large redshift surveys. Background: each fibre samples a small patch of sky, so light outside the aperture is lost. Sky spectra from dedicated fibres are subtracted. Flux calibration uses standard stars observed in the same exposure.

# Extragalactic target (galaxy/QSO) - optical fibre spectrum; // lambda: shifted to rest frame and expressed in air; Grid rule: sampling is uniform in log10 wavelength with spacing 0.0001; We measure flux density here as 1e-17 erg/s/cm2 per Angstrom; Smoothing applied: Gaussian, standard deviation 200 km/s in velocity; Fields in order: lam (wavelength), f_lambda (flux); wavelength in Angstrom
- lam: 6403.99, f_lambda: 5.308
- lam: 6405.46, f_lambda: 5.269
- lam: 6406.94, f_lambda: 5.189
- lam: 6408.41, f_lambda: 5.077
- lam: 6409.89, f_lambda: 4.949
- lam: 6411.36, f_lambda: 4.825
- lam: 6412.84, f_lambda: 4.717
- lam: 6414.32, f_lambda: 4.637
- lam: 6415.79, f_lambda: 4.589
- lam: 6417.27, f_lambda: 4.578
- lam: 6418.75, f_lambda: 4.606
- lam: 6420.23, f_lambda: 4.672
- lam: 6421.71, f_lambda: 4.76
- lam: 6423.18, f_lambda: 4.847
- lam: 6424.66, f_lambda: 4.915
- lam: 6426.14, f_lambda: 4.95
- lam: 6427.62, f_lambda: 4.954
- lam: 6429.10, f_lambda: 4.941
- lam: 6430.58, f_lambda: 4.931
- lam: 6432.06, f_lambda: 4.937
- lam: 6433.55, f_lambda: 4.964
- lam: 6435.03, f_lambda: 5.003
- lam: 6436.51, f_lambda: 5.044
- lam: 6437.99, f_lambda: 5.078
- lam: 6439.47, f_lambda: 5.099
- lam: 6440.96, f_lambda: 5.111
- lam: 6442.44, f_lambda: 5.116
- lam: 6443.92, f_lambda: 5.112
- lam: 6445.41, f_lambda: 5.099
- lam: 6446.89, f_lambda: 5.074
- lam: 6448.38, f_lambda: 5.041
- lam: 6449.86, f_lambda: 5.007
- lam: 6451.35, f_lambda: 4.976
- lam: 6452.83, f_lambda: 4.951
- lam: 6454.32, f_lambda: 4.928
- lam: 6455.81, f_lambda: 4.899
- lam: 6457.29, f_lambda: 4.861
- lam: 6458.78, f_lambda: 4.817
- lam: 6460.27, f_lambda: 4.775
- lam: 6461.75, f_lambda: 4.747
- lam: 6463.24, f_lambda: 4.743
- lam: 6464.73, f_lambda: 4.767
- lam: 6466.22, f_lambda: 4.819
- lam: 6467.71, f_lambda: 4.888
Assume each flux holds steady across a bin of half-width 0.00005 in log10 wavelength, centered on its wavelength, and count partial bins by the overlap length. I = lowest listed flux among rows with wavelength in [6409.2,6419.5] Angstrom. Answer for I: 4.578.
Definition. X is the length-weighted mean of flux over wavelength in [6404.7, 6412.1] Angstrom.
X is 5.07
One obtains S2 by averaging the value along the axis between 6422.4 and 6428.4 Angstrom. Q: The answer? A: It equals 4.92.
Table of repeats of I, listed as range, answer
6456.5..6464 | 4.743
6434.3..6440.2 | 5.003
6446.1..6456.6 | 4.899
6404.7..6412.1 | 4.825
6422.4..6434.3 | 4.847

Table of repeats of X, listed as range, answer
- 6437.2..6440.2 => 5.1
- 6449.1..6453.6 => 4.98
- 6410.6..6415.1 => 4.73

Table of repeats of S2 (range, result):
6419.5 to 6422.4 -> 4.71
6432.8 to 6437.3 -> 5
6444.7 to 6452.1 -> 5.04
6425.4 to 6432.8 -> 4.94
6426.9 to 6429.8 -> 4.95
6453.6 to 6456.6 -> 4.92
